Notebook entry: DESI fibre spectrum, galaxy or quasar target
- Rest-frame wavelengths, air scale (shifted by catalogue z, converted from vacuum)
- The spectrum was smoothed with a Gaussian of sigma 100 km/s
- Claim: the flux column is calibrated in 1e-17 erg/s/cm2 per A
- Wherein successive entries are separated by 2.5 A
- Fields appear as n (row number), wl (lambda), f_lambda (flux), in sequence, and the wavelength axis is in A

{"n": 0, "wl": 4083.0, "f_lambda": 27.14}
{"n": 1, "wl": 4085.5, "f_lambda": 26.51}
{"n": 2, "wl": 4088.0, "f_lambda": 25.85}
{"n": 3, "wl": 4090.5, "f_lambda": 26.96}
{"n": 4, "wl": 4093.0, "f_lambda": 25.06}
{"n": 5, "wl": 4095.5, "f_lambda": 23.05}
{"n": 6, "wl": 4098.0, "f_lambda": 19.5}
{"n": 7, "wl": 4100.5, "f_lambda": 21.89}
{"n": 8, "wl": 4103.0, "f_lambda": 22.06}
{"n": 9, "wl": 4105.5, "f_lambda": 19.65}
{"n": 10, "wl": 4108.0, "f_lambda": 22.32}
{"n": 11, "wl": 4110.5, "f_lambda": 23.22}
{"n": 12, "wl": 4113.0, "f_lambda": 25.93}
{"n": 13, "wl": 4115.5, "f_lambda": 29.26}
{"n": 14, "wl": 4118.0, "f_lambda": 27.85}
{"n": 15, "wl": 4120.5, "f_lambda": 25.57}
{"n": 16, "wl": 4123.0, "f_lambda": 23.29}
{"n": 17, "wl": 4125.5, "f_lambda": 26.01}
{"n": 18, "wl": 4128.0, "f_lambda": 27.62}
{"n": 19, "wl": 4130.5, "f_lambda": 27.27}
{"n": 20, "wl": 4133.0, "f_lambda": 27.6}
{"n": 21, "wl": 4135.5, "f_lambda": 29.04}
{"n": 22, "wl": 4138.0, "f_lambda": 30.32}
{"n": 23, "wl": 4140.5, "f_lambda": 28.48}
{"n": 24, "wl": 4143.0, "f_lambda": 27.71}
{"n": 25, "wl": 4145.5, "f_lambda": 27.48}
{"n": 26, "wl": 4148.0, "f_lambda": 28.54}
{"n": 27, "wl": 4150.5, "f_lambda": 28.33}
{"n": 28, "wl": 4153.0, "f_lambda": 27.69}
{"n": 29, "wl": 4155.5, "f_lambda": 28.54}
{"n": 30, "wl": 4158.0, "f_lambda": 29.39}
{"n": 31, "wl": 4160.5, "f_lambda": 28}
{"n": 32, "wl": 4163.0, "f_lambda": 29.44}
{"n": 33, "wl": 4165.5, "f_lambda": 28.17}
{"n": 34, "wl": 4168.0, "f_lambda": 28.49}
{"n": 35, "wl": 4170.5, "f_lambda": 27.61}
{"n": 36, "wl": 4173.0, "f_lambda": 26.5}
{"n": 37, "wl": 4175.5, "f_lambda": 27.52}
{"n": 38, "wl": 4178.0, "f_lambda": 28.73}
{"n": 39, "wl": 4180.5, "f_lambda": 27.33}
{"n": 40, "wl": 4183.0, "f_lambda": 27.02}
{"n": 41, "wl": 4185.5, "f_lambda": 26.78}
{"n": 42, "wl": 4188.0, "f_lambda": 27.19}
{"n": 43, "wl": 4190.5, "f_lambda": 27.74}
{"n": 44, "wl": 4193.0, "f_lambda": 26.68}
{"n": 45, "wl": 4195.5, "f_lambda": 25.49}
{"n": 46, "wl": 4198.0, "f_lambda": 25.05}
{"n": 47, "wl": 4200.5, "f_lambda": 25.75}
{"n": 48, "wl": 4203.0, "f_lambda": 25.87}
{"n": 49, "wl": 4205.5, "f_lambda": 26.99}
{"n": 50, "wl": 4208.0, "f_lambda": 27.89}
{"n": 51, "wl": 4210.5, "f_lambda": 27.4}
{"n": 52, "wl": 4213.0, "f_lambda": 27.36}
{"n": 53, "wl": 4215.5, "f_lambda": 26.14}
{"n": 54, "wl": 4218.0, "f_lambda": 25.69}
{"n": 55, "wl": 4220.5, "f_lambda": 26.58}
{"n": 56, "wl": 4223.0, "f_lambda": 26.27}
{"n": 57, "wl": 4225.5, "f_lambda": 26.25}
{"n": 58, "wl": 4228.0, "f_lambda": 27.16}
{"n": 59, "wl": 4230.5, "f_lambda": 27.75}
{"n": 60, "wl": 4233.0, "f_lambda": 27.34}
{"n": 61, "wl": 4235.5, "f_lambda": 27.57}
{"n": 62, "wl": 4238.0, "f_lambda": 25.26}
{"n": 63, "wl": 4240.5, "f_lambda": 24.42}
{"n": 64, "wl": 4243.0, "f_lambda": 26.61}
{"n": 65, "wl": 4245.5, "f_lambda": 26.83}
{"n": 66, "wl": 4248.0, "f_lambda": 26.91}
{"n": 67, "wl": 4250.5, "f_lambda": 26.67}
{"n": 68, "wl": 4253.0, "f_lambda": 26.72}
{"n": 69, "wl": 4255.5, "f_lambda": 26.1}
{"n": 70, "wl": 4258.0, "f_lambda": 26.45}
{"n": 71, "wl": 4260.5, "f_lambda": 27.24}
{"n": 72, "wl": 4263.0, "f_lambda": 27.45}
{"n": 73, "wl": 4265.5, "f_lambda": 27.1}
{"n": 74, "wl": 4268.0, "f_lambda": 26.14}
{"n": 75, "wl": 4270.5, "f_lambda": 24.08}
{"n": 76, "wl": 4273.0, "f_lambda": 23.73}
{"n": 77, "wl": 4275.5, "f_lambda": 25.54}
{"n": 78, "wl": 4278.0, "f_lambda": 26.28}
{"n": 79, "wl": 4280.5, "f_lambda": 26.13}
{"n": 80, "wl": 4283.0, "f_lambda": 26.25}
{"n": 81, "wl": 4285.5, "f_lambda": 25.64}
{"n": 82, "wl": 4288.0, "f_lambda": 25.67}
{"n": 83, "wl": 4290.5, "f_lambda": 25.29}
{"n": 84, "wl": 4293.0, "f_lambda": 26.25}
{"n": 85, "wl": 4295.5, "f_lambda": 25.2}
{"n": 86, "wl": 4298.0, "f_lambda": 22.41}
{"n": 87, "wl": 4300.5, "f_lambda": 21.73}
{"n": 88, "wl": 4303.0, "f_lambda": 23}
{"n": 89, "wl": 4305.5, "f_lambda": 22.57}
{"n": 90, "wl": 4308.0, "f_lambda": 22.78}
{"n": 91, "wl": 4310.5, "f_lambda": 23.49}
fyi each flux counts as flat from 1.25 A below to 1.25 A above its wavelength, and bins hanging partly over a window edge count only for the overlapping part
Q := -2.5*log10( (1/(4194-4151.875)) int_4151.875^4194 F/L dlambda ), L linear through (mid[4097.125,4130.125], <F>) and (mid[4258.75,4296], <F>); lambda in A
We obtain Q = -0.12 mag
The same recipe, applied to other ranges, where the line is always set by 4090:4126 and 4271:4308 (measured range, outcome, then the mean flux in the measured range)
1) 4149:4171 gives -0.18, 28.4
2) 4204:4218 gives -0.11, 27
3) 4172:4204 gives -0.11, 26.8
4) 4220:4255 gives -0.09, 26.6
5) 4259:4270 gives -0.09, 26.8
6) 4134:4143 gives -0.20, 29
